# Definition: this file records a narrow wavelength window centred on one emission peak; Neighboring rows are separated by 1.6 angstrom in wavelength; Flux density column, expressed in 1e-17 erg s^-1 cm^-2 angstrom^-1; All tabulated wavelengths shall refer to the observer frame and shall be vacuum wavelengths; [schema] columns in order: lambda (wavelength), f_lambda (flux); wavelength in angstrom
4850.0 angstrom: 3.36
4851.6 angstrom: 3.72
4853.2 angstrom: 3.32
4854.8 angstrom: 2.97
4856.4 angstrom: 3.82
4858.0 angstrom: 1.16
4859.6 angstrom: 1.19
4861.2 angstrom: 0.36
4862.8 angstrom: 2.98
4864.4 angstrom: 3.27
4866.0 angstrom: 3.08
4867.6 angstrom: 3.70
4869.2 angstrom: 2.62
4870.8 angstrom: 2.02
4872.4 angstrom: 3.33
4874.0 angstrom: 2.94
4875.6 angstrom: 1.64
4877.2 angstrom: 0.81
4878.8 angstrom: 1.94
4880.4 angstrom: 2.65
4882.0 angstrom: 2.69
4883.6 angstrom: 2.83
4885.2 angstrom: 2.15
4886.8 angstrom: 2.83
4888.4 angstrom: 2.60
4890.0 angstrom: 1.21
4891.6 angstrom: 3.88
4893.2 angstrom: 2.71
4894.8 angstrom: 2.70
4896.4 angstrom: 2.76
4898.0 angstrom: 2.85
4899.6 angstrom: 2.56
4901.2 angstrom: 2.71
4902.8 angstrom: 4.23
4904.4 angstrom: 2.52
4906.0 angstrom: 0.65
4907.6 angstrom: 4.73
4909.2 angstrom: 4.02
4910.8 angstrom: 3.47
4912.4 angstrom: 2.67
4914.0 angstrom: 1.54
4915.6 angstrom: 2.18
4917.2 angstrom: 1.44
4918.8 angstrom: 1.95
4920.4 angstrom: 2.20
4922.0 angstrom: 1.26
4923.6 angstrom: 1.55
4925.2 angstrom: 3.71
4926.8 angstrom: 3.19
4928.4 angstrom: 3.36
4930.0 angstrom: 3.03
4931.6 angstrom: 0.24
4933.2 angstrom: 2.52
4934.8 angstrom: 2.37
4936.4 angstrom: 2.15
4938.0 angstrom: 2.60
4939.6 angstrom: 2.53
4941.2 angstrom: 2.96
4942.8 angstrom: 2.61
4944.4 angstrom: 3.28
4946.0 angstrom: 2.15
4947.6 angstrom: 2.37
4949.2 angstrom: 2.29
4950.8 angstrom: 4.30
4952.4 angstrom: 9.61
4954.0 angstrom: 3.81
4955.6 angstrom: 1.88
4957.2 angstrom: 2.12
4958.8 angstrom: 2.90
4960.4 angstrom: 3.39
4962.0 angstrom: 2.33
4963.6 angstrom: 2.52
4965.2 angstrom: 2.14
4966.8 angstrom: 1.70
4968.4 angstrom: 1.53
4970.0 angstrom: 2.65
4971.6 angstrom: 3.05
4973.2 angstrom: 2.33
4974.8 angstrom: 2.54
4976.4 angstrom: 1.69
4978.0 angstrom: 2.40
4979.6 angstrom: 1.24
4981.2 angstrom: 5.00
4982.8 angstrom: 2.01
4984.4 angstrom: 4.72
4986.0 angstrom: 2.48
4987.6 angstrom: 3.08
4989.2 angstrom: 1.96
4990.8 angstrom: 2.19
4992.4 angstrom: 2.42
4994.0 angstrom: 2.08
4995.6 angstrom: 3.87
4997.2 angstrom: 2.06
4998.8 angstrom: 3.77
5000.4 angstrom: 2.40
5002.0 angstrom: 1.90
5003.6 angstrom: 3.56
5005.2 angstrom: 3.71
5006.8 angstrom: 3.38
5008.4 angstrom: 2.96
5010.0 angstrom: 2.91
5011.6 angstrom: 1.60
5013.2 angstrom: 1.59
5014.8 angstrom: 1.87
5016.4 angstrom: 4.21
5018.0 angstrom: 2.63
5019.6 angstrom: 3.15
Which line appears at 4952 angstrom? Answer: Hgamma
